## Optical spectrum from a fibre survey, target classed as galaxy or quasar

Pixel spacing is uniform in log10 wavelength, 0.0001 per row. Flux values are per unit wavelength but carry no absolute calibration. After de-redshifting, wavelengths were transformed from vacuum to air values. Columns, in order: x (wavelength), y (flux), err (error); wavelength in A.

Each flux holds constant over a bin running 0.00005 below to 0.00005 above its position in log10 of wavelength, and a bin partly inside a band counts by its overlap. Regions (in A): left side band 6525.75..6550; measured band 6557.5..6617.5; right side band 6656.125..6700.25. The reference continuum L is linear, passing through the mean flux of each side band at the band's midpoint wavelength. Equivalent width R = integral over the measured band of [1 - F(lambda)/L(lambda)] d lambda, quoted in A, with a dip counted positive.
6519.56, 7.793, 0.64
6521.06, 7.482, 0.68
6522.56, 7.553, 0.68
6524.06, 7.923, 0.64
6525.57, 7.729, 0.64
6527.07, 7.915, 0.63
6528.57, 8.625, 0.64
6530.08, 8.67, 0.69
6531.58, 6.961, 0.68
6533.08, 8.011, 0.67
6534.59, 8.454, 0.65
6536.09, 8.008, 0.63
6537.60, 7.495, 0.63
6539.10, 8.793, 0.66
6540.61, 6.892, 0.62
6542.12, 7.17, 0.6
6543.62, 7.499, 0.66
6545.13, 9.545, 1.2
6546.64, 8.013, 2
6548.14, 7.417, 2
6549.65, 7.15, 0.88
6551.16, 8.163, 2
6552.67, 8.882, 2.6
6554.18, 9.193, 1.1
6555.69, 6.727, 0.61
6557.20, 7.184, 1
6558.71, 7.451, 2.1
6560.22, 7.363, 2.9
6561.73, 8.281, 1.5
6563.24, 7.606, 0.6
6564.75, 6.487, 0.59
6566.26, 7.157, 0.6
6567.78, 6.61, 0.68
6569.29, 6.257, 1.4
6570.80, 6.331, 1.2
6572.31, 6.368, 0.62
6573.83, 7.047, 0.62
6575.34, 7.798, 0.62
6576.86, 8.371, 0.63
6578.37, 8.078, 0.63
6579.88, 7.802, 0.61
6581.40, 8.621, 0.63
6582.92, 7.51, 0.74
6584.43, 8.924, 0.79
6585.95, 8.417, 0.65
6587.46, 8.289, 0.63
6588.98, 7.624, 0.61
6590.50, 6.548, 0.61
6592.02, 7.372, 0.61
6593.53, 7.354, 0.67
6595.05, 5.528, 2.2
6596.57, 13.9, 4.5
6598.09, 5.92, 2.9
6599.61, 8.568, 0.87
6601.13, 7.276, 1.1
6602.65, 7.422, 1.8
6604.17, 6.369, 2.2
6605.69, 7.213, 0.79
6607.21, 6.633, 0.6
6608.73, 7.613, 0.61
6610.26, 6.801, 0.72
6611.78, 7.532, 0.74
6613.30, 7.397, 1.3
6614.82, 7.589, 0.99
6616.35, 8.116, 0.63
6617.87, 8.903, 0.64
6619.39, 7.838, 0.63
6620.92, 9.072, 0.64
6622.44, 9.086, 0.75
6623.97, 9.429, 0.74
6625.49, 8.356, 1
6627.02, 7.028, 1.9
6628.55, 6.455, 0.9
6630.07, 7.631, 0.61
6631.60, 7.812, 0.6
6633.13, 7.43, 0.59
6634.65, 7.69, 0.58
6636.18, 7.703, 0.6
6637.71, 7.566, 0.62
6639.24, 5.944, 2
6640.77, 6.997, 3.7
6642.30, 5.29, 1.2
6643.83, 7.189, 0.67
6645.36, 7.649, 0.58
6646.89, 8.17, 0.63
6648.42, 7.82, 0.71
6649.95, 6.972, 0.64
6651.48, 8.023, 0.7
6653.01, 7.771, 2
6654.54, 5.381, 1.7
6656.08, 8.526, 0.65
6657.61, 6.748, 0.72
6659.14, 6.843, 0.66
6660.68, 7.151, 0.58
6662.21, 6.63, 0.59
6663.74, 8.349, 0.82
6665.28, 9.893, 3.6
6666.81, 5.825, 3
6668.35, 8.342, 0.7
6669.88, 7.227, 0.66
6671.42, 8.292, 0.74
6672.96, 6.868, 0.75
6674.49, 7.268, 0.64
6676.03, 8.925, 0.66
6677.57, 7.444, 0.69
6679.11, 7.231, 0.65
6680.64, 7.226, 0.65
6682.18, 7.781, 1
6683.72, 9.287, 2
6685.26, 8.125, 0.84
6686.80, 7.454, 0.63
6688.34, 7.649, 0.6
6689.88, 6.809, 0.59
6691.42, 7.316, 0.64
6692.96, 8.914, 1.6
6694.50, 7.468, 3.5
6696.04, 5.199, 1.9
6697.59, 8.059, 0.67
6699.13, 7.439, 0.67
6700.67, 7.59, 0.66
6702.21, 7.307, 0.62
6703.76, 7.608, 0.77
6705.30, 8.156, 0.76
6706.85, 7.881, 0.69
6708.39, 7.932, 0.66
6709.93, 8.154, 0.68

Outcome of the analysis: 2.1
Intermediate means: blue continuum 7.92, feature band 7.53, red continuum 7.58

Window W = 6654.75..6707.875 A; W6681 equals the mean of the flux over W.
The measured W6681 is 7.59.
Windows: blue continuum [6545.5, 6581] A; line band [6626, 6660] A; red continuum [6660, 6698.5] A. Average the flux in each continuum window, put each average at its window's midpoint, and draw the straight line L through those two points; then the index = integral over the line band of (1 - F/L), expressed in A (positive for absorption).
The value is 1.66 A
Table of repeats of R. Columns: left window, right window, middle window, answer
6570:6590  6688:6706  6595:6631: -0.88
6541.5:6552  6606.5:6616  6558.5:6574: 1.45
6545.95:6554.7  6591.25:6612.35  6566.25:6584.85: 0.91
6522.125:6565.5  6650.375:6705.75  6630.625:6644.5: 1.02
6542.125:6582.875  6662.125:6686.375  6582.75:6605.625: -0.42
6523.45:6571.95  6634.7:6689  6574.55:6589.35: -1.05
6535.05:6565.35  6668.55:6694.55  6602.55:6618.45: 0.74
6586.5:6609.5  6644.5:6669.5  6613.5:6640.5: -1.04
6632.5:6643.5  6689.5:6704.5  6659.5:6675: -0.88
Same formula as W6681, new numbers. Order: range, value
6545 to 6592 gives 7.62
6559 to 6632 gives 7.66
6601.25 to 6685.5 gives 7.56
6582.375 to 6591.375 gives 7.89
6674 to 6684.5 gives 7.89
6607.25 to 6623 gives 7.92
